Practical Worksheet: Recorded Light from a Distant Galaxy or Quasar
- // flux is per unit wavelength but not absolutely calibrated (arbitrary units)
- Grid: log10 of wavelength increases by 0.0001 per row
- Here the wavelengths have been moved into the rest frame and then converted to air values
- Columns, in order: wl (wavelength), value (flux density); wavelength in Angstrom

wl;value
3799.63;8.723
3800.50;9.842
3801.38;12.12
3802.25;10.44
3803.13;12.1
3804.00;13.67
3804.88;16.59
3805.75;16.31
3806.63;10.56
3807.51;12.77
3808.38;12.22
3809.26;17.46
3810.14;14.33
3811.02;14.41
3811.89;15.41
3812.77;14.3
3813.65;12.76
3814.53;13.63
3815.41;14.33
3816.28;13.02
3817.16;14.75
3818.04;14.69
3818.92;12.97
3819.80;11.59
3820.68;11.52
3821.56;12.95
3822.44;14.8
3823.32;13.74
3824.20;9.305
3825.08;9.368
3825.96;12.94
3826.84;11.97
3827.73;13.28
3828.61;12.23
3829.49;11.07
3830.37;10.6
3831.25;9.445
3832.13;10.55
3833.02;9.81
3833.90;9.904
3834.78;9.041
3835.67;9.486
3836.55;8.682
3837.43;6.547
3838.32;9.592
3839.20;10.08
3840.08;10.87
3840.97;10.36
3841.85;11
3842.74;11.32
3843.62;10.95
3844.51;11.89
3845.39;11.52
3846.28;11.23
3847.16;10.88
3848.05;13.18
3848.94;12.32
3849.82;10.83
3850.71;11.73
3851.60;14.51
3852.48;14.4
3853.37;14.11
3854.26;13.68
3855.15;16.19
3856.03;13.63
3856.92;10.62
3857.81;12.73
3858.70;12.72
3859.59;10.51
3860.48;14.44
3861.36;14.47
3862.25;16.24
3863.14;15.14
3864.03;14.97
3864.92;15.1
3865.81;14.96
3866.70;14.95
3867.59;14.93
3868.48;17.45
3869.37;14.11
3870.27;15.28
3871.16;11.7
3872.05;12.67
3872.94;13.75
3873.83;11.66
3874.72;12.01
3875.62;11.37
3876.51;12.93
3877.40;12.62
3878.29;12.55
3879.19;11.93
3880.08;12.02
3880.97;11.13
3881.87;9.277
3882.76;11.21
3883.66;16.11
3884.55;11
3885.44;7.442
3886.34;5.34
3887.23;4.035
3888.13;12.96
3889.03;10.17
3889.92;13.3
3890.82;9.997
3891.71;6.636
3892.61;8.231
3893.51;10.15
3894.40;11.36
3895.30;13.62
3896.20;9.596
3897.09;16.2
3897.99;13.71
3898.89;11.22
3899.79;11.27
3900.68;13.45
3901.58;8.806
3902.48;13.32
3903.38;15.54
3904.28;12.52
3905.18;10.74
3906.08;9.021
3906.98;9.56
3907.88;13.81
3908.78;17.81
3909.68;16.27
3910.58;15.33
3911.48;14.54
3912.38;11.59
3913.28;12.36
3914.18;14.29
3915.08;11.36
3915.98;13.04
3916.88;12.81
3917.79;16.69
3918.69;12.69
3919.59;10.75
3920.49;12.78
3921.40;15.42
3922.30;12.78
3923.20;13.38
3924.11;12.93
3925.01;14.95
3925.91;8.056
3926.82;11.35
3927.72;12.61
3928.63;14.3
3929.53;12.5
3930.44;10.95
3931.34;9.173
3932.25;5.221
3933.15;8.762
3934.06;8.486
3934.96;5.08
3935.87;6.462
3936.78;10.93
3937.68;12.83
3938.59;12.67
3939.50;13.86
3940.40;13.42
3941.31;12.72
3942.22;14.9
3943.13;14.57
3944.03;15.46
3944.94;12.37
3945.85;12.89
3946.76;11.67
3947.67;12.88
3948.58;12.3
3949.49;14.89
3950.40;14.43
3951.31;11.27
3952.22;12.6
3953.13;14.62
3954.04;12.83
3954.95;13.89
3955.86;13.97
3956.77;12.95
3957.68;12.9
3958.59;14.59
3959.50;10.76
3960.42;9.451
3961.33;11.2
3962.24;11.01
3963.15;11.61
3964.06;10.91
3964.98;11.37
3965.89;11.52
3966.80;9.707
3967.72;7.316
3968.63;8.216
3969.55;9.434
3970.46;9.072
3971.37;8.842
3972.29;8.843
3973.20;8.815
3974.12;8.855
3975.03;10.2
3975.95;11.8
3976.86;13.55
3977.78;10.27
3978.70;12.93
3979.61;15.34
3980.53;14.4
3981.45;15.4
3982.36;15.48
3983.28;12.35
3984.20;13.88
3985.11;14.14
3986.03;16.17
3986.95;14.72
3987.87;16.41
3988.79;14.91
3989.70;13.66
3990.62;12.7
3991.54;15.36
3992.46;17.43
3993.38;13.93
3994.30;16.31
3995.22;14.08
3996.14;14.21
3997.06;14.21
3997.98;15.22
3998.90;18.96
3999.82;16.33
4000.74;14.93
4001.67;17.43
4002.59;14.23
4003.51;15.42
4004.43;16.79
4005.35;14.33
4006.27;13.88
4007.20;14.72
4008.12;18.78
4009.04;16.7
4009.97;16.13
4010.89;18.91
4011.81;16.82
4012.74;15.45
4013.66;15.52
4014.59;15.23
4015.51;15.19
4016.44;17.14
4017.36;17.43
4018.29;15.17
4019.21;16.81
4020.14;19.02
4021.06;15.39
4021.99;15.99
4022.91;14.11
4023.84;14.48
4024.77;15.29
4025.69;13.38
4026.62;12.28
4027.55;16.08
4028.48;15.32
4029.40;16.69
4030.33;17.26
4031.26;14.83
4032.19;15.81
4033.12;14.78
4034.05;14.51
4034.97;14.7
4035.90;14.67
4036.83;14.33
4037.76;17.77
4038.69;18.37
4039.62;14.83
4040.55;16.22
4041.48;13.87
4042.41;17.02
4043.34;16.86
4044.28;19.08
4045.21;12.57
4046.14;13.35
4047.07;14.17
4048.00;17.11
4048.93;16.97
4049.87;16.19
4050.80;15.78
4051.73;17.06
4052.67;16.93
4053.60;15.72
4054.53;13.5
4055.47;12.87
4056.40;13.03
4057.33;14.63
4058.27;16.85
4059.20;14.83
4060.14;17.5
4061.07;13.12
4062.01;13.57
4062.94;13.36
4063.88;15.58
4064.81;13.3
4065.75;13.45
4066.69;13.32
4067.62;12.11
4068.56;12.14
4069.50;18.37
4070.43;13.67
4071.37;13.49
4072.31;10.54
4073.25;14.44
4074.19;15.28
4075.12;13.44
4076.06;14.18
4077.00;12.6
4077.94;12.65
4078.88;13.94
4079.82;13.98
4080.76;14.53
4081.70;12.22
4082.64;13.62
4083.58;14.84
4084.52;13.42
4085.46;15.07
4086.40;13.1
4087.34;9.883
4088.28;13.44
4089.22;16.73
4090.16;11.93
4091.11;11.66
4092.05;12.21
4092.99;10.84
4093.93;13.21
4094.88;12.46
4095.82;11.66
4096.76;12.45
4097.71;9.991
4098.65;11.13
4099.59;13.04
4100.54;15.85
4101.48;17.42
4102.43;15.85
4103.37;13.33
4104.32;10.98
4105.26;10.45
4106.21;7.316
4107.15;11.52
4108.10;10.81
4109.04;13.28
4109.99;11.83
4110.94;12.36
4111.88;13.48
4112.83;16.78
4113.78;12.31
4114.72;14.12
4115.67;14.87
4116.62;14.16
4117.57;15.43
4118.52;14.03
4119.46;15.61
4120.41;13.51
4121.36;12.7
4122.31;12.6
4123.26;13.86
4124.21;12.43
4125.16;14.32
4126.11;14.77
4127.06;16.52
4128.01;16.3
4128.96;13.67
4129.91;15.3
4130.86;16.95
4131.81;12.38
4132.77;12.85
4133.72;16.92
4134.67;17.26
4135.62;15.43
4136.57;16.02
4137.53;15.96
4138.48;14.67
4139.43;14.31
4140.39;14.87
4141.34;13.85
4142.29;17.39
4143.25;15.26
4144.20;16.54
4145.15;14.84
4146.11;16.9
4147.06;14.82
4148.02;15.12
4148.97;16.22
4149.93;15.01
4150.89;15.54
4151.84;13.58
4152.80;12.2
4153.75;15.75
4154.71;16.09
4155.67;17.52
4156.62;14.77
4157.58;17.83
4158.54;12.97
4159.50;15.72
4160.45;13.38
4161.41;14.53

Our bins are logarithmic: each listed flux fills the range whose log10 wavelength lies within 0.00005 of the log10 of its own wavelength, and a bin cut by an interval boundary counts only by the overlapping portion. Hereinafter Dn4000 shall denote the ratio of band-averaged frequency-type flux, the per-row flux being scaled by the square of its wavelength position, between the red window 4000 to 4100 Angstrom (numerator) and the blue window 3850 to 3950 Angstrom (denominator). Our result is 1.28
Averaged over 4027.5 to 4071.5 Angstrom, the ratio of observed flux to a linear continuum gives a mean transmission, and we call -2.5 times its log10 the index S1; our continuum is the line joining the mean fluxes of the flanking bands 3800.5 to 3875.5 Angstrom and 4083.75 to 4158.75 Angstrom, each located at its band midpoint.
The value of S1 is -0.11 mag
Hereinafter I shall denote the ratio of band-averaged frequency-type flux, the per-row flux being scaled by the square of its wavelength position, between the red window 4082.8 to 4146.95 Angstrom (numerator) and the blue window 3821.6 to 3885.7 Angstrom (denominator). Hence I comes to 1.29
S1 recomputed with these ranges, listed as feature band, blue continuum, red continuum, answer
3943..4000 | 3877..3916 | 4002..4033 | 0.110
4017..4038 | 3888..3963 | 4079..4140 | -0.187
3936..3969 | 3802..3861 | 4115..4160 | 0.086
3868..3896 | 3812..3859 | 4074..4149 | 0.075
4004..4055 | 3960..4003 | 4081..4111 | -0.226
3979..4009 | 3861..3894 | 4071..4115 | -0.205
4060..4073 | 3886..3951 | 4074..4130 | -0.054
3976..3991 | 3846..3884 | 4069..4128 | -0.064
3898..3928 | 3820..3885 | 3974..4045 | 0.048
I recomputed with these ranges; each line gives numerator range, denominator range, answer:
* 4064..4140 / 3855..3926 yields 1.21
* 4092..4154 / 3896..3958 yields 1.24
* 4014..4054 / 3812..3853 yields 1.49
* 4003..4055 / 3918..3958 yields 1.35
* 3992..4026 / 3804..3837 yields 1.39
